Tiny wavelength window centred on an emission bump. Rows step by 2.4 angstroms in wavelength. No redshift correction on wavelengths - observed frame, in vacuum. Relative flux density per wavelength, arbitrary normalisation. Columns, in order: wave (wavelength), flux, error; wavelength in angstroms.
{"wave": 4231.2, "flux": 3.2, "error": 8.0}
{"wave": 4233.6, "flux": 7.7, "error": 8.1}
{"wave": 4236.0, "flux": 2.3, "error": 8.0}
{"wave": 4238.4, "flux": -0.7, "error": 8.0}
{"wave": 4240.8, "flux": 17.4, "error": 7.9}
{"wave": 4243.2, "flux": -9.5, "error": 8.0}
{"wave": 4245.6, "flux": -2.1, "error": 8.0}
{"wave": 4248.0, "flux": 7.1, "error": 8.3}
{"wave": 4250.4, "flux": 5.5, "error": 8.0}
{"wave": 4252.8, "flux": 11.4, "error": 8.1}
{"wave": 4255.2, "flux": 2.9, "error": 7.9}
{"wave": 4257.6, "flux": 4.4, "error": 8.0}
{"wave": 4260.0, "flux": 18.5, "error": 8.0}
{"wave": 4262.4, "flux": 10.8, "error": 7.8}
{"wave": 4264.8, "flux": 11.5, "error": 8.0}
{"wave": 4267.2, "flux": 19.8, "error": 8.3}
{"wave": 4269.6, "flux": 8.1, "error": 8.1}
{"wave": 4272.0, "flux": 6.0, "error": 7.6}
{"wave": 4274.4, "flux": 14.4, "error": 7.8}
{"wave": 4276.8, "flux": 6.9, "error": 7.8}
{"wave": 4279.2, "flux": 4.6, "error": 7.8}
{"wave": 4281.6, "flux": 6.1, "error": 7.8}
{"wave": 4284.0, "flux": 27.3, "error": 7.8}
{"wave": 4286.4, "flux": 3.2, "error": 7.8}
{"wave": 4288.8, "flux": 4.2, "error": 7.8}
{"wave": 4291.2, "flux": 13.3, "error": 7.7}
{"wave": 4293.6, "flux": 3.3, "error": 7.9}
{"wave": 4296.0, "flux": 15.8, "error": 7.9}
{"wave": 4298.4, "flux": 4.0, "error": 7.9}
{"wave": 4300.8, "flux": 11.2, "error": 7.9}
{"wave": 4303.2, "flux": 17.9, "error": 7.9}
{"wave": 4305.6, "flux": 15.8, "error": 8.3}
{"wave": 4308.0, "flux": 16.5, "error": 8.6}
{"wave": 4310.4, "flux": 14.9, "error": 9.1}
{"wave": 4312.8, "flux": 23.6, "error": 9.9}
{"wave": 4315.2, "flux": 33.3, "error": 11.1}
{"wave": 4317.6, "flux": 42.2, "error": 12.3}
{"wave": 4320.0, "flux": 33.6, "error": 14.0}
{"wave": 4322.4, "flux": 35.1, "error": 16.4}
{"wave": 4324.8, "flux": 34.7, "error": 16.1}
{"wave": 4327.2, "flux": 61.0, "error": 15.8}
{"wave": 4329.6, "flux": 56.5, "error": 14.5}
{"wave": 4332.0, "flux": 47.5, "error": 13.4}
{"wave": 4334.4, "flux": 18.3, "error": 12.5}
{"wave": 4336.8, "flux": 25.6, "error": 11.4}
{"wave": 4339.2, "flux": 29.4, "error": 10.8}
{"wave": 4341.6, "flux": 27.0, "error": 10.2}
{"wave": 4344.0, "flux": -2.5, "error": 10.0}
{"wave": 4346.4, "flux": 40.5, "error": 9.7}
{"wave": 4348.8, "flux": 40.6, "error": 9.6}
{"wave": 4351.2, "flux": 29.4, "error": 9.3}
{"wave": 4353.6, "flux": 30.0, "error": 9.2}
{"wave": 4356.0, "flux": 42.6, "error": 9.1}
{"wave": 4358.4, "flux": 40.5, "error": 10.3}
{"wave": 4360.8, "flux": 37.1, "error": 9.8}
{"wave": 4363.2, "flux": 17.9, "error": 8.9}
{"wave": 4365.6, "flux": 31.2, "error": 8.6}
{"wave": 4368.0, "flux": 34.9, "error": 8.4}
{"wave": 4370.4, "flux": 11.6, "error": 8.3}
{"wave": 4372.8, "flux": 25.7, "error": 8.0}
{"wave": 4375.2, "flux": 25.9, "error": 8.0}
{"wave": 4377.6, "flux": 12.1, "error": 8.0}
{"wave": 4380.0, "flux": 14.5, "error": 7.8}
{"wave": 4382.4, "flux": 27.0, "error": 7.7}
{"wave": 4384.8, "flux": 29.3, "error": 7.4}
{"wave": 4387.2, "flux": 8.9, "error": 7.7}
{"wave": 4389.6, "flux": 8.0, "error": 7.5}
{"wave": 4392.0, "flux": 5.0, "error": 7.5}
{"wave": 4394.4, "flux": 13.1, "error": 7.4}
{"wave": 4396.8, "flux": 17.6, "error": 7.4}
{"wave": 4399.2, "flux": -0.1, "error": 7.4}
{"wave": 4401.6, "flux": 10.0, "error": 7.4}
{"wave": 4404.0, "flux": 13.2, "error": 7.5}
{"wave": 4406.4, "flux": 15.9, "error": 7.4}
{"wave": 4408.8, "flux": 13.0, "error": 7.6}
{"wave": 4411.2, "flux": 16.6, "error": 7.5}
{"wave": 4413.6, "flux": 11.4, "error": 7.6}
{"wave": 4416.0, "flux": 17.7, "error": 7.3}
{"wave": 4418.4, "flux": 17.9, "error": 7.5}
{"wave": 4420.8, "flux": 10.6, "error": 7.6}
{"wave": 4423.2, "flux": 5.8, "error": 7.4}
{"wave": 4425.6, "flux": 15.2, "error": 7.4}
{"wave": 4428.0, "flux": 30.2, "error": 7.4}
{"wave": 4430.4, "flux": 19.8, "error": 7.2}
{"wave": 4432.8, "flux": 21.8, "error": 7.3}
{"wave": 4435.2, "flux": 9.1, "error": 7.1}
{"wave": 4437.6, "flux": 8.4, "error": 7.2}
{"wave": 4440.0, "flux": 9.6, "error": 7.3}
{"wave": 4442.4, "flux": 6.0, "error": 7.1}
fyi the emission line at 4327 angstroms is C IV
